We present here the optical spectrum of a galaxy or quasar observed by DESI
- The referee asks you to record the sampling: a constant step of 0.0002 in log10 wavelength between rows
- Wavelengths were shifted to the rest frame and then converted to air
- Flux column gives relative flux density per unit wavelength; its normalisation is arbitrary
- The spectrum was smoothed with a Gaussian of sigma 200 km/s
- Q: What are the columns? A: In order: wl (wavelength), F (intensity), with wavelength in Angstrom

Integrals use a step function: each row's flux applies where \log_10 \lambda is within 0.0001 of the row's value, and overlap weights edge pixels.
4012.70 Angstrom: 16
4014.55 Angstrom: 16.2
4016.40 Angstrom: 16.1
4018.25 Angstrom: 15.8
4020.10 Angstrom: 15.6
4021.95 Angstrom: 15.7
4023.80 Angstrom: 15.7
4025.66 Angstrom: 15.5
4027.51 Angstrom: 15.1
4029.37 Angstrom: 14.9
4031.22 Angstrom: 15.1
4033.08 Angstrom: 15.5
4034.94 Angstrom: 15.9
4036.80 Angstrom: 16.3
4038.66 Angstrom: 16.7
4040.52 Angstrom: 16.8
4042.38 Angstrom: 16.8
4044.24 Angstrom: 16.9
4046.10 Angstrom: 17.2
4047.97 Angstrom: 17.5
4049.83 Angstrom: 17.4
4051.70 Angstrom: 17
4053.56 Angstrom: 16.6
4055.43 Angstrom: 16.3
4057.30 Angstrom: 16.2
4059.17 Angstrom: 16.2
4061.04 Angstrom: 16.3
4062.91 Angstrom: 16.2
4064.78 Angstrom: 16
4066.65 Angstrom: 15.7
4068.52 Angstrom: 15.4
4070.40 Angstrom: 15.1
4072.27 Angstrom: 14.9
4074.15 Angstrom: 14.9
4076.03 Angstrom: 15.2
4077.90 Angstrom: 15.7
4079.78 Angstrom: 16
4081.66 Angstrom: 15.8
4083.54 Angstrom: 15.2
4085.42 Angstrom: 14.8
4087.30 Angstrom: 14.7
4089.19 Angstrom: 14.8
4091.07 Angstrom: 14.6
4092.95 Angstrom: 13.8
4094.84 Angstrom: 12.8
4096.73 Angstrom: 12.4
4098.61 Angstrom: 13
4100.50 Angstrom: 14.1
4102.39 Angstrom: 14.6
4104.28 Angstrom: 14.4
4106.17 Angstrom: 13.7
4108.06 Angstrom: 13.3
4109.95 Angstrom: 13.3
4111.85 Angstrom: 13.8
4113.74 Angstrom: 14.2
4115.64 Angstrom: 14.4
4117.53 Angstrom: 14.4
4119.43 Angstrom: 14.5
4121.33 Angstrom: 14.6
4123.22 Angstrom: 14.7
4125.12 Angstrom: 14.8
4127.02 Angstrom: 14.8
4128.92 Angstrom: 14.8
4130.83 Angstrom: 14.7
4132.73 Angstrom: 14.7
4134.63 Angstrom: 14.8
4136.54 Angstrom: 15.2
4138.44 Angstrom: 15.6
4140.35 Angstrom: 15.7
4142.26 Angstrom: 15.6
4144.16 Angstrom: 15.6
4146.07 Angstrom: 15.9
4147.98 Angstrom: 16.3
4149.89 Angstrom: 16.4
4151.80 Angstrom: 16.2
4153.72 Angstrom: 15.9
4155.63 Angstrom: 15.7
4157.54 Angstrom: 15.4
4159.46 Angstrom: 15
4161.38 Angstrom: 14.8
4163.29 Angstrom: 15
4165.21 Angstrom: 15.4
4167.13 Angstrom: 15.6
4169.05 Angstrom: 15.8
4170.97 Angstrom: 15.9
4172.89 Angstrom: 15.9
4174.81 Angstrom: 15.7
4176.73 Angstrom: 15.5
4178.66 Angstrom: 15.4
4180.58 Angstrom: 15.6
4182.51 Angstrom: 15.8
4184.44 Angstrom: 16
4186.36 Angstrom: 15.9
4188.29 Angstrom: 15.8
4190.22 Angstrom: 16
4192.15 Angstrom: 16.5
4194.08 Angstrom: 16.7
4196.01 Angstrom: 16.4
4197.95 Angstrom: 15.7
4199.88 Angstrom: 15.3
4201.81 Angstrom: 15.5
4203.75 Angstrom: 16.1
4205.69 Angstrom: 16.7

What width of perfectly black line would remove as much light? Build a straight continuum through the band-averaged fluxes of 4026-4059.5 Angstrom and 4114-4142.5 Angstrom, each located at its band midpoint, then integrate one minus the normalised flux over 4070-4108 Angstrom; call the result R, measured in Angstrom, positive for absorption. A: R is 2.6 Angstrom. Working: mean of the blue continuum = 16.3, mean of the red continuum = 14.9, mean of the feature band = 14.5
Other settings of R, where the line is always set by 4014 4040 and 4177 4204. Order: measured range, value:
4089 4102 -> 1.8 Angstrom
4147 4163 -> 0.2 Angstrom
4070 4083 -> 0.3 Angstrom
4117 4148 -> 1.5 Angstrom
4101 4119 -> 2.0 Angstrom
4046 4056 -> -0.8 Angstrom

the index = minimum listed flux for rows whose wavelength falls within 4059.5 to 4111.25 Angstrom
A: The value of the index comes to 12.4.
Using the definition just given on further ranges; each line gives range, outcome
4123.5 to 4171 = 14.7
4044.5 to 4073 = 14.9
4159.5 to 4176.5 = 14.8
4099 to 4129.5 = 13.3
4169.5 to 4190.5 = 15.4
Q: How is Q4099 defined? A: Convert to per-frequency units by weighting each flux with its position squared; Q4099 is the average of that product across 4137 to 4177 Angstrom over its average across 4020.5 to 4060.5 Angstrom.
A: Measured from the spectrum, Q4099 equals 1.02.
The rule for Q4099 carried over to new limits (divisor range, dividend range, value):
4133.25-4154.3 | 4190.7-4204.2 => 1.05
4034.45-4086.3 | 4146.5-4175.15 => 1.02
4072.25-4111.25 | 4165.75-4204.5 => 1.16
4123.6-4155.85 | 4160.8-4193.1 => 1.04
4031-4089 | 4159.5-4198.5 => 1.04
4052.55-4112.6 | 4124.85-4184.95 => 1.08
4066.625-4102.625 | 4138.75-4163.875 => 1.10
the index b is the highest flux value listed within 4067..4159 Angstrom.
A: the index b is 16.4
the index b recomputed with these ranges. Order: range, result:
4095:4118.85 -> 14.6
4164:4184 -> 15.9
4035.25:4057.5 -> 17.5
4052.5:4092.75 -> 16.6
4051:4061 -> 17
